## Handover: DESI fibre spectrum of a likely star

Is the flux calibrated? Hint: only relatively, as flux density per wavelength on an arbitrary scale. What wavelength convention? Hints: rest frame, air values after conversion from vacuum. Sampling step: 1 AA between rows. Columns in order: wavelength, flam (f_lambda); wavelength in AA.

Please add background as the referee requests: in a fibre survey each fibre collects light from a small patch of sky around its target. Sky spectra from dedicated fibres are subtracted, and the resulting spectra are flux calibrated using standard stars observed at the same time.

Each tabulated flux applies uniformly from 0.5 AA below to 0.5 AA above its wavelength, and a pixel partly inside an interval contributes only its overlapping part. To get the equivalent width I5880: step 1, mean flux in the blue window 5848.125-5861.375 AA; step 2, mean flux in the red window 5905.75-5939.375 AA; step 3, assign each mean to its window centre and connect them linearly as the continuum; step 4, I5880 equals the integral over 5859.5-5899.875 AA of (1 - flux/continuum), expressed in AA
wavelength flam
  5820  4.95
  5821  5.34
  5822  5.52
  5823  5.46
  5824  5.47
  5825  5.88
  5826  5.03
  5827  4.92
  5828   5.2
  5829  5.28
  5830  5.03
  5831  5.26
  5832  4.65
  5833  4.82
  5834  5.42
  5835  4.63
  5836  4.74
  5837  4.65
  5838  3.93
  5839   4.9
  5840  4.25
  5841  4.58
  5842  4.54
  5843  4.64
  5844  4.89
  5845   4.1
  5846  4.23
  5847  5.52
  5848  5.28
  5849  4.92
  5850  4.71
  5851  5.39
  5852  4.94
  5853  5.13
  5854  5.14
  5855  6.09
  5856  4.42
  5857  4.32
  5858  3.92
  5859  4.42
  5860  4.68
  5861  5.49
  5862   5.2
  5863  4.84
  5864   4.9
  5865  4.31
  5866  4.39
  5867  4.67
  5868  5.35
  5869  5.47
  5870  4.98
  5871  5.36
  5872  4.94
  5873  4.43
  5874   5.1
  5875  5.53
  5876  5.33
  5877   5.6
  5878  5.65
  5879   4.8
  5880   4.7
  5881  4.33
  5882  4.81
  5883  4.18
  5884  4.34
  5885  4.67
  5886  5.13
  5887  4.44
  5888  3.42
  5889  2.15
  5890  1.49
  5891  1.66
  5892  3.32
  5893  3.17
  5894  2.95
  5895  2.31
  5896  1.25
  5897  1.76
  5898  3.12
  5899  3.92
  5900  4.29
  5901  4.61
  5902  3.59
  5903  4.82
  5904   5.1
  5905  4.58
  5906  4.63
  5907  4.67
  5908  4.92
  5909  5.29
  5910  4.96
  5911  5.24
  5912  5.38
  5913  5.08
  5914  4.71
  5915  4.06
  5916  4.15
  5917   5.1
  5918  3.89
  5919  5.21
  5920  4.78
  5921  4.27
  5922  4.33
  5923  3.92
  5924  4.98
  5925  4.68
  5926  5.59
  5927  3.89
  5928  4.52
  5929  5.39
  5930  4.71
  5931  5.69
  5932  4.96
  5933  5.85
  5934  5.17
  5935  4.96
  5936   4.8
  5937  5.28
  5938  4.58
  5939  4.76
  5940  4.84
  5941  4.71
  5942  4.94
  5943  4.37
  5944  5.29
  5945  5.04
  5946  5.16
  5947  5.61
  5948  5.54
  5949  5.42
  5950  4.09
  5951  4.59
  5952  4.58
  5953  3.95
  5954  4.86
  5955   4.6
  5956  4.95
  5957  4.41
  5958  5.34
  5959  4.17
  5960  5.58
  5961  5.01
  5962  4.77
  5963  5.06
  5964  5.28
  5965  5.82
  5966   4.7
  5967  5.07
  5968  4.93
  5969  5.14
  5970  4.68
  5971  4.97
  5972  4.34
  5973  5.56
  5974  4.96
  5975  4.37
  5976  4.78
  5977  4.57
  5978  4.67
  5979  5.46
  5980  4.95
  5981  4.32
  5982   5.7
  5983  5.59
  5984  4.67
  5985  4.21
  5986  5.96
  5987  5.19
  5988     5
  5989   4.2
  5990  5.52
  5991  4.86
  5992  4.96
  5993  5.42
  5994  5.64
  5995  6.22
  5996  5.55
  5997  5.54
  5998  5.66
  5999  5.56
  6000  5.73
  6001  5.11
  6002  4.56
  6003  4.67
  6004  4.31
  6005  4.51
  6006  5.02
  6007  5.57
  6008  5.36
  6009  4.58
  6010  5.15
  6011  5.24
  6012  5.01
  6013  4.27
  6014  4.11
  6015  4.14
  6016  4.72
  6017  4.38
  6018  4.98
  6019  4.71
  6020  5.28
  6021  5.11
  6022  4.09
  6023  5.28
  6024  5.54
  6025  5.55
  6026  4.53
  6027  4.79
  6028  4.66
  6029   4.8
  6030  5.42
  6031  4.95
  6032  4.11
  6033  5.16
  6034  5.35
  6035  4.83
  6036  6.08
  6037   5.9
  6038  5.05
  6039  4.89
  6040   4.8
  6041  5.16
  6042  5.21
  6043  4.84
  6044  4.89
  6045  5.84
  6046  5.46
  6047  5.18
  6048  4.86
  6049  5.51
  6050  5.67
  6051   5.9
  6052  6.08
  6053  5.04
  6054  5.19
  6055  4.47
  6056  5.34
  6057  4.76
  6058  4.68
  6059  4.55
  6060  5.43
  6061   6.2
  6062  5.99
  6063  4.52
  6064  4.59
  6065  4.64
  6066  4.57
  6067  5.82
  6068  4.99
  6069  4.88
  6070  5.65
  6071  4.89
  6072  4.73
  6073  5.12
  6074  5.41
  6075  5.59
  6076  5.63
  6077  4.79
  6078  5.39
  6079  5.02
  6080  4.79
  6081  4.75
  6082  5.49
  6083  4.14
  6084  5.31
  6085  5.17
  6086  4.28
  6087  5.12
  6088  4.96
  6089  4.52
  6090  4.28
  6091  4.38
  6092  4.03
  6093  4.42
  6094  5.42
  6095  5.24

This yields 5.6 AA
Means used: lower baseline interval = 4.9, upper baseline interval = 4.84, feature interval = 4.2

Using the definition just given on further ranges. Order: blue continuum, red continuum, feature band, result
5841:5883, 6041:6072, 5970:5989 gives 0.52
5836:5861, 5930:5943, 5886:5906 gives 6.33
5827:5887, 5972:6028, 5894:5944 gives 3.95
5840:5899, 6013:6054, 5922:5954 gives -1.46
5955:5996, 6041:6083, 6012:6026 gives 0.87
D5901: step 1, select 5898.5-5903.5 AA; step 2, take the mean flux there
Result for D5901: 4.25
